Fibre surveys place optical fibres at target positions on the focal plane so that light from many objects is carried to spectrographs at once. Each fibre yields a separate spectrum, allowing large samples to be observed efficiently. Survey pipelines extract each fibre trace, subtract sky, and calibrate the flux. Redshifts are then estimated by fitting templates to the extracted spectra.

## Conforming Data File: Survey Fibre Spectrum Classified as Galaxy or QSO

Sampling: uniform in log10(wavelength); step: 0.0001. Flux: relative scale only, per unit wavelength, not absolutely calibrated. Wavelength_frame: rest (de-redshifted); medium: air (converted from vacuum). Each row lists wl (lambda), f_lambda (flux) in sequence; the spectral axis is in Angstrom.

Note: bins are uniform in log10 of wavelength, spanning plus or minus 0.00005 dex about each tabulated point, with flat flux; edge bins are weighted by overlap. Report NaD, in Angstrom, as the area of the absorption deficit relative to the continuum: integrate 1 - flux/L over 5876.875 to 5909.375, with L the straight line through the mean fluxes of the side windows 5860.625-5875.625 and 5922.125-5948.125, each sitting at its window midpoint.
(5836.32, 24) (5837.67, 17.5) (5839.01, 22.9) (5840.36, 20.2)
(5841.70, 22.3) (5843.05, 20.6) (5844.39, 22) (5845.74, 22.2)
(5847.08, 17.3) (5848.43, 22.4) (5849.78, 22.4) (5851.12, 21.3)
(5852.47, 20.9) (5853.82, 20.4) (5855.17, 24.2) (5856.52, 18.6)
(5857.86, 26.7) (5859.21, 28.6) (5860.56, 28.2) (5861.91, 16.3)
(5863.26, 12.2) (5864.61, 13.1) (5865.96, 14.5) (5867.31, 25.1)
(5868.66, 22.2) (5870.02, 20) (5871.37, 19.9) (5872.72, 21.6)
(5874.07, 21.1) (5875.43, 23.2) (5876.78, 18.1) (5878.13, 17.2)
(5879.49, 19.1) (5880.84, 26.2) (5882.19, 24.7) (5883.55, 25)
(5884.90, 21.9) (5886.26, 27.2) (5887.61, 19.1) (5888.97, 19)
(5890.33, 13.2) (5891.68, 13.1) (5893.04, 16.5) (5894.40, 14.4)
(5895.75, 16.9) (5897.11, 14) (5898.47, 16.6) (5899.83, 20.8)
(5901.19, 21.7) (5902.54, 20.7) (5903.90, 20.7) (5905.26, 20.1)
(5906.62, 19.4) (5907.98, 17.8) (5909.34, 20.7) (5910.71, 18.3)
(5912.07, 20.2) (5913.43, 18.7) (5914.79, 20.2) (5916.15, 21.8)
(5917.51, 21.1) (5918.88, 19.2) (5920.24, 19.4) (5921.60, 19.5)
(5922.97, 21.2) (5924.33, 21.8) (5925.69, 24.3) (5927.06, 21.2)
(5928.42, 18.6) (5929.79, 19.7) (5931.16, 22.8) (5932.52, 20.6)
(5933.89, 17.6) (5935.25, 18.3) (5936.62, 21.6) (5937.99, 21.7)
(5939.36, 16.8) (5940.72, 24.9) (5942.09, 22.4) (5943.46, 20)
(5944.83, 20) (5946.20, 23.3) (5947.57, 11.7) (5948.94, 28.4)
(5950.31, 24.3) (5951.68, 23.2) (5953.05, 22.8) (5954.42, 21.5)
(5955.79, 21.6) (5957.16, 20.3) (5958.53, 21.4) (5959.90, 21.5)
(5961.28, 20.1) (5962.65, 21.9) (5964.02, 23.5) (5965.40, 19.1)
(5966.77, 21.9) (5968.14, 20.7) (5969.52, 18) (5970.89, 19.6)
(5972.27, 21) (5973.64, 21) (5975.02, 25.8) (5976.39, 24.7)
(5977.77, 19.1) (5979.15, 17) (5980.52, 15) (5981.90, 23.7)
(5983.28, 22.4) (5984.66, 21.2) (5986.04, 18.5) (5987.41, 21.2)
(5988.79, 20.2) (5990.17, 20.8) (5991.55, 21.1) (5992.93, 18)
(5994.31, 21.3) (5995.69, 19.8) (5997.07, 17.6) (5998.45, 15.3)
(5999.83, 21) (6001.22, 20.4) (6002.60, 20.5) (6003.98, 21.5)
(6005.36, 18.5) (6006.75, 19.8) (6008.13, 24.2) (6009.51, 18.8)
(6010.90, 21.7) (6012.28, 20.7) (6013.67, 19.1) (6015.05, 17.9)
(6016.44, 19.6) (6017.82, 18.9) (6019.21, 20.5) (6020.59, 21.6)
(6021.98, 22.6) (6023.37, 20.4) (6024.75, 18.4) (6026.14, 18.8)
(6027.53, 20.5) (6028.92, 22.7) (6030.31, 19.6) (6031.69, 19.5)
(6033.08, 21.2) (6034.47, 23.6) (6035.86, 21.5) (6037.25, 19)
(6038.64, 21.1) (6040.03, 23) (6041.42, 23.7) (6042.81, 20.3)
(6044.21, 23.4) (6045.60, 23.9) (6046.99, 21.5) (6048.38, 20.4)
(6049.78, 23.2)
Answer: 0.5 Angstrom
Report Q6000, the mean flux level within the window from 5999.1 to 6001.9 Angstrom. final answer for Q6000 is 20.6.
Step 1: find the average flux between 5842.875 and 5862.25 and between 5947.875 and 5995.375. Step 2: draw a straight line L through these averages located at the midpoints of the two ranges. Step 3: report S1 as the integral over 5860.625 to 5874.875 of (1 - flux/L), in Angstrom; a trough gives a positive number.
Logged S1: 2.0 Angstrom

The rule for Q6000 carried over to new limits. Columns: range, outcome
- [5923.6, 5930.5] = 21.1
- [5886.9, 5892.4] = 16.2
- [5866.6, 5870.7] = 22.3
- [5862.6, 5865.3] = 12.7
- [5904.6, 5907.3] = 19.7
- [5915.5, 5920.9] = 20.4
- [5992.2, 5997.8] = 19.2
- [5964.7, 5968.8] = 20.6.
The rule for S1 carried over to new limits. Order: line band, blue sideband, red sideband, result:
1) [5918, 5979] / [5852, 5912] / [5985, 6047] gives -2.45 Angstrom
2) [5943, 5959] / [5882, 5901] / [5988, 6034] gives -1.81 Angstrom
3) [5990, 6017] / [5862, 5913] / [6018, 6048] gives 1.26 Angstrom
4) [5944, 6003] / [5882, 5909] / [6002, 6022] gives -2.47 Angstrom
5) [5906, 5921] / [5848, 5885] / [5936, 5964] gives 1.18 Angstrom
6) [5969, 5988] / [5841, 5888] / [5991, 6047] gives 0.13 Angstrom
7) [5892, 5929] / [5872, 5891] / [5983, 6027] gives 2.64 Angstrom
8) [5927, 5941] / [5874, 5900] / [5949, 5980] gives 0.30 Angstrom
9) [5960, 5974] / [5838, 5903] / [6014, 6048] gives -0.01 Angstrom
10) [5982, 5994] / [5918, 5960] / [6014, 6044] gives 0.14 Angstrom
